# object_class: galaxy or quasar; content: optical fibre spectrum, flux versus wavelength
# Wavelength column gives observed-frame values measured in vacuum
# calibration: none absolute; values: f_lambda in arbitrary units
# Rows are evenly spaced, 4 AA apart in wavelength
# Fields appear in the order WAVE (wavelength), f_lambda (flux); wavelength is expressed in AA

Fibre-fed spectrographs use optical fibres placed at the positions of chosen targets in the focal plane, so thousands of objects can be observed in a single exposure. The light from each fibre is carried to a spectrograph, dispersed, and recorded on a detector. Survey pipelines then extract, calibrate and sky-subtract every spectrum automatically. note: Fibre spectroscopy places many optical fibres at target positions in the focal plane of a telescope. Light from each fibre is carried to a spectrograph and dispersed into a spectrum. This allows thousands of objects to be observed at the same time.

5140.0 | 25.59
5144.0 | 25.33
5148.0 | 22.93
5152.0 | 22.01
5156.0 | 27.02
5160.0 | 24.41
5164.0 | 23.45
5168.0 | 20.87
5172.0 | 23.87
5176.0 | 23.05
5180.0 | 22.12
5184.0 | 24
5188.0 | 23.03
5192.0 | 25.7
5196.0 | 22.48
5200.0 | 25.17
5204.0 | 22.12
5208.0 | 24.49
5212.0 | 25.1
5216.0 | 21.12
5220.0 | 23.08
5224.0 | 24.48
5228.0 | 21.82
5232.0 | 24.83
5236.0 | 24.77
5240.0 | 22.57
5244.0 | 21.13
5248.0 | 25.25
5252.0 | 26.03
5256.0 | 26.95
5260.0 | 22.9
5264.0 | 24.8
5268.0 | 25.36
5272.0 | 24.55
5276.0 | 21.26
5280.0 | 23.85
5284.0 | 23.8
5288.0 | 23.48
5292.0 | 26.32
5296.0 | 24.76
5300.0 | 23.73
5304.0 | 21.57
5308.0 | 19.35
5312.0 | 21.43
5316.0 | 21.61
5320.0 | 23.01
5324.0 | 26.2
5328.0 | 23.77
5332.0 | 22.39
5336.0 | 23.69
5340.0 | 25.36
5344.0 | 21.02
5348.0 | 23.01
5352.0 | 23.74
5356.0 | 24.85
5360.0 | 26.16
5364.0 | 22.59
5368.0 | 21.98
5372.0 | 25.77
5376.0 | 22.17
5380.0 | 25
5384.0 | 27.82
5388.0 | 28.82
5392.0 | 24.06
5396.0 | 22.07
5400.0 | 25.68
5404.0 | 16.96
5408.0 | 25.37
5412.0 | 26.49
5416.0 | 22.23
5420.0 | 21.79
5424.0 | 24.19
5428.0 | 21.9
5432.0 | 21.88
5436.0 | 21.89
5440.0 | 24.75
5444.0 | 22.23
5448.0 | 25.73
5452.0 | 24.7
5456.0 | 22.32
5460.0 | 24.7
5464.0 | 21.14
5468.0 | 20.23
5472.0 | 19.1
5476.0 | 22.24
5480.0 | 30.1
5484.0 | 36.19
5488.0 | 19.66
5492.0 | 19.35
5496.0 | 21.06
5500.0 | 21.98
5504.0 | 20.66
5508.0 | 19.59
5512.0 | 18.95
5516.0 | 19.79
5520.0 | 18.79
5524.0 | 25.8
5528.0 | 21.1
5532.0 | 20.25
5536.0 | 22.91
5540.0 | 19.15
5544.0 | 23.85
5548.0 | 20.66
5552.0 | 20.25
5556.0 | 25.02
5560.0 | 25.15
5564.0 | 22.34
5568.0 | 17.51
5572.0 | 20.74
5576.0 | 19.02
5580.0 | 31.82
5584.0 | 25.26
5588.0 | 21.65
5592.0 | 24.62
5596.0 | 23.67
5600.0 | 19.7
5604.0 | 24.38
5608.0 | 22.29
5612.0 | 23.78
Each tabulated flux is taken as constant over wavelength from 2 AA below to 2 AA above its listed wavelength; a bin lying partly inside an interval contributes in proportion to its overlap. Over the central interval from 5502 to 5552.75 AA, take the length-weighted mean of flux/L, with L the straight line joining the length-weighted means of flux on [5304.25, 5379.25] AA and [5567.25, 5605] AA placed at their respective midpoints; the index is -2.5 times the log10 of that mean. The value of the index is 0.10 mag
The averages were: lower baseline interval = 23.2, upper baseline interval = 23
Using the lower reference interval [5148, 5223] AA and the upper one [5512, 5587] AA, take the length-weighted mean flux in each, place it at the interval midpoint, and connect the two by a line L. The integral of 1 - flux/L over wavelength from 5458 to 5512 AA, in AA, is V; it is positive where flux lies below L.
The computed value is -0.7 AA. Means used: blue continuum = 23.5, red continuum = 22.1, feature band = 22.6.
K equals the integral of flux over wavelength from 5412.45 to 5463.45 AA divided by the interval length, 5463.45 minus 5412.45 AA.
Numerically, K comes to 23.2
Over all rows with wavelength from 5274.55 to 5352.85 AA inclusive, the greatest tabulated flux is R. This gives 26.32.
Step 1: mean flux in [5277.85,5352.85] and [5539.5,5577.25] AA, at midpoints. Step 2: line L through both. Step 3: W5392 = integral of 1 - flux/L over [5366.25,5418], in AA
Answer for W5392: -3.40 AA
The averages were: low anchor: 23.3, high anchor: 21.5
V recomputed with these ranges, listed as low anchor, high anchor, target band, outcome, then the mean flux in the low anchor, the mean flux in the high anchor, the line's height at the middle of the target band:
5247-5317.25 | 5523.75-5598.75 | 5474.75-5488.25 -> -3.2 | 23.7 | 22.6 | 22.9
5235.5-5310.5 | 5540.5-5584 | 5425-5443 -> 0.4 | 23.8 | 22.6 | 23.1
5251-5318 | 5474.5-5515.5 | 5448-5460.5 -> -0.6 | 23.6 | 22.9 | 23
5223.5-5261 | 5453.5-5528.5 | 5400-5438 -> 0.2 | 24.1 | 22.3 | 22.8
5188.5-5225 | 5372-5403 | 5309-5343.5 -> 1.8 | 23.7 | 24.9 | 24.5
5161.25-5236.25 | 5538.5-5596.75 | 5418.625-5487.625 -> -2.4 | 23.4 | 22.7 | 22.9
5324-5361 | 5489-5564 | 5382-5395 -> -1.9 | 23.8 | 21.4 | 23.2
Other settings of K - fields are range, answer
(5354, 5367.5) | 24.2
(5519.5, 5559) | 22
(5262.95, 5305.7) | 24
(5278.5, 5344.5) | 23.3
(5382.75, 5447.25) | 23.6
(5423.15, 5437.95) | 22.3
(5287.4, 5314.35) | 22.9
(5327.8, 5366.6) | 23.6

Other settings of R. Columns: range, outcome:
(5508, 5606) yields 31.82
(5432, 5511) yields 36.19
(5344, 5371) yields 26.16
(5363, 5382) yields 25.77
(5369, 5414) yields 28.82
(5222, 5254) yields 26.03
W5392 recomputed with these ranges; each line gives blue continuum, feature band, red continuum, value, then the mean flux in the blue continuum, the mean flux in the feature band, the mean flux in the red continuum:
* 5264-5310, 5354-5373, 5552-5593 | -0.6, 23.5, 24.2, 23.1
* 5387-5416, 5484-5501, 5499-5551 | -0.4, 23.9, 22.3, 21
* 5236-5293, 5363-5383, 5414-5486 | 0.1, 24.1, 23.8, 23.7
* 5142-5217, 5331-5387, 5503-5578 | -4.2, 23.6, 24.1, 21.1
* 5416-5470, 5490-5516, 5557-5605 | 3.1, 22.9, 20.2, 23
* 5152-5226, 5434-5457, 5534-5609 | -0.7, 23.6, 23.7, 22.6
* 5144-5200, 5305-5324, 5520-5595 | 1.1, 23.6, 21.9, 22.5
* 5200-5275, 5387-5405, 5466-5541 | -0.6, 24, 23.6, 22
